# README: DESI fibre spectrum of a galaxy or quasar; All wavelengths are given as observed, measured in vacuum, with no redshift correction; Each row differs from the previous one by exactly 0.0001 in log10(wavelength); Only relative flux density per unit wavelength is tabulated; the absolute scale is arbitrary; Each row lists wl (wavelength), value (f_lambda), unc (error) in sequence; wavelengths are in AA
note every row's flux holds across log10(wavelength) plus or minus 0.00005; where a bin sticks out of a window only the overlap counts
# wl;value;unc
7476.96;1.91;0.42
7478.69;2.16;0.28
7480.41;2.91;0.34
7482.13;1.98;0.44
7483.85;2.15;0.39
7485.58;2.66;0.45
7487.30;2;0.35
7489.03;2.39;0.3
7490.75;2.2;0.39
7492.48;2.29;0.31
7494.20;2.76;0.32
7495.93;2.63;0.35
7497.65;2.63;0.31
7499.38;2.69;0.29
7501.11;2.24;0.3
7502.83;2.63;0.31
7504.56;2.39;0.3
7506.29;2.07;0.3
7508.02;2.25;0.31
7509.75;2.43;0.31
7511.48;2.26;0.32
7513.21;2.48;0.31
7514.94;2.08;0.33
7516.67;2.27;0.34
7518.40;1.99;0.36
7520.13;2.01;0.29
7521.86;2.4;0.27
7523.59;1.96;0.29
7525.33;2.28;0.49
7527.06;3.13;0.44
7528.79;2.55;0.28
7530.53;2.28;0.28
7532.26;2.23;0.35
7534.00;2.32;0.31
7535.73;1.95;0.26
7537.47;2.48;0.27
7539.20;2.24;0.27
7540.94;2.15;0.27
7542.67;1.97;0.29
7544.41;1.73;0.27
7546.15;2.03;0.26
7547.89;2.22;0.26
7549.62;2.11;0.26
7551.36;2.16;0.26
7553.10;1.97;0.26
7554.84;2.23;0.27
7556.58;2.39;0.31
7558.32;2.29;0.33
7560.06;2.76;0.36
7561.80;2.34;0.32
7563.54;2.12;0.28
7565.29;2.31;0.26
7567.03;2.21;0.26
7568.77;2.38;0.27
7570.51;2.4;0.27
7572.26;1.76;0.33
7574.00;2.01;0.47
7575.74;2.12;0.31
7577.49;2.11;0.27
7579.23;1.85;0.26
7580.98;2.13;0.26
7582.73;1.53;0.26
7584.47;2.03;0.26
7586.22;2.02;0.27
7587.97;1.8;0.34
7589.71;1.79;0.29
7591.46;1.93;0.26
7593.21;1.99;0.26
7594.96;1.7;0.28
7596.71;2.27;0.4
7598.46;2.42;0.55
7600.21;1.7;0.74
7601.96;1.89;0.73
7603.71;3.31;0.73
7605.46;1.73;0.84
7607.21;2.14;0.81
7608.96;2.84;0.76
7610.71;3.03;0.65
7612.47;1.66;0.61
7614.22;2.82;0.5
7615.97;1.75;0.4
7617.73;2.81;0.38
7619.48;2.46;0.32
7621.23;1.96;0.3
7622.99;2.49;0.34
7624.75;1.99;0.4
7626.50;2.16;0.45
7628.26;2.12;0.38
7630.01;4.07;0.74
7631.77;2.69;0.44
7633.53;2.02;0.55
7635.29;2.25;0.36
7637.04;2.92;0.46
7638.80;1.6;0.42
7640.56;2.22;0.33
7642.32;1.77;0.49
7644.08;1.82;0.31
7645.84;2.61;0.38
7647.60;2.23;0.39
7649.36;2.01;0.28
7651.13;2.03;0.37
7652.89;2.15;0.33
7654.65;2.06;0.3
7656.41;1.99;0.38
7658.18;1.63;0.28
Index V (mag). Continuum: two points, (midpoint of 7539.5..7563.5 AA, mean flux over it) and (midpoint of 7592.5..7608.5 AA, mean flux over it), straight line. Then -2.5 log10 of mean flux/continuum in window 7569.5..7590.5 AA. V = 0.10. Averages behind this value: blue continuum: 2.18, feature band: 1.97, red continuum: 2.15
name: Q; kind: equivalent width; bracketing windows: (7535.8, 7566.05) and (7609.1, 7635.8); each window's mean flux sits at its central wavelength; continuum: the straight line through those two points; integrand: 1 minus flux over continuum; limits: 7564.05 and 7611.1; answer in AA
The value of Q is 4.1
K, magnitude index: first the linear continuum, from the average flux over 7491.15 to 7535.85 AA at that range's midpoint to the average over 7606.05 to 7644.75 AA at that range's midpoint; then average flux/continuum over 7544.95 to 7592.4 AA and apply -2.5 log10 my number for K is 0.119 mag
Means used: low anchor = 2.36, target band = 2.11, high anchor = 2.34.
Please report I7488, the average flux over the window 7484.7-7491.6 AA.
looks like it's 2.31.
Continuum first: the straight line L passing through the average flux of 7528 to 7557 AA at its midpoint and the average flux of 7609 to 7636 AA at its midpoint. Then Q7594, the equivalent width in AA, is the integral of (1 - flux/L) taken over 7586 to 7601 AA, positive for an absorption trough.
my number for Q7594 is 2.4 AA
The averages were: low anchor 2.17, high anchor 2.43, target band 1.96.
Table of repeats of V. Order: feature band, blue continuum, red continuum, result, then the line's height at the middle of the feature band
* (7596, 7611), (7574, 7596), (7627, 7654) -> -0.15 mag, 2.05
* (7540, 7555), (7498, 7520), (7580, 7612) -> 0.09 mag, 2.23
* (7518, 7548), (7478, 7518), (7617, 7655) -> 0.06 mag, 2.35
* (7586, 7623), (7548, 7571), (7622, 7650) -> 0.05 mag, 2.3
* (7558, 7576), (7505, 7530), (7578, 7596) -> -0.12 mag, 2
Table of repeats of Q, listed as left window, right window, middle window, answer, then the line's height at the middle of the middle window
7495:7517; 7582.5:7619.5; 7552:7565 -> -0.17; 2.27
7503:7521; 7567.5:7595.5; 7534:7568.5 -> -1.81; 2.09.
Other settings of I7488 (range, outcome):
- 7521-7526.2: 2.21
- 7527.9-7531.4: 2.42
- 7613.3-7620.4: 2.45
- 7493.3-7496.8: 2.7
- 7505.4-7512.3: 2.25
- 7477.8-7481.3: 2.52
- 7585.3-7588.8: 1.91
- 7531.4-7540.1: 2.24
